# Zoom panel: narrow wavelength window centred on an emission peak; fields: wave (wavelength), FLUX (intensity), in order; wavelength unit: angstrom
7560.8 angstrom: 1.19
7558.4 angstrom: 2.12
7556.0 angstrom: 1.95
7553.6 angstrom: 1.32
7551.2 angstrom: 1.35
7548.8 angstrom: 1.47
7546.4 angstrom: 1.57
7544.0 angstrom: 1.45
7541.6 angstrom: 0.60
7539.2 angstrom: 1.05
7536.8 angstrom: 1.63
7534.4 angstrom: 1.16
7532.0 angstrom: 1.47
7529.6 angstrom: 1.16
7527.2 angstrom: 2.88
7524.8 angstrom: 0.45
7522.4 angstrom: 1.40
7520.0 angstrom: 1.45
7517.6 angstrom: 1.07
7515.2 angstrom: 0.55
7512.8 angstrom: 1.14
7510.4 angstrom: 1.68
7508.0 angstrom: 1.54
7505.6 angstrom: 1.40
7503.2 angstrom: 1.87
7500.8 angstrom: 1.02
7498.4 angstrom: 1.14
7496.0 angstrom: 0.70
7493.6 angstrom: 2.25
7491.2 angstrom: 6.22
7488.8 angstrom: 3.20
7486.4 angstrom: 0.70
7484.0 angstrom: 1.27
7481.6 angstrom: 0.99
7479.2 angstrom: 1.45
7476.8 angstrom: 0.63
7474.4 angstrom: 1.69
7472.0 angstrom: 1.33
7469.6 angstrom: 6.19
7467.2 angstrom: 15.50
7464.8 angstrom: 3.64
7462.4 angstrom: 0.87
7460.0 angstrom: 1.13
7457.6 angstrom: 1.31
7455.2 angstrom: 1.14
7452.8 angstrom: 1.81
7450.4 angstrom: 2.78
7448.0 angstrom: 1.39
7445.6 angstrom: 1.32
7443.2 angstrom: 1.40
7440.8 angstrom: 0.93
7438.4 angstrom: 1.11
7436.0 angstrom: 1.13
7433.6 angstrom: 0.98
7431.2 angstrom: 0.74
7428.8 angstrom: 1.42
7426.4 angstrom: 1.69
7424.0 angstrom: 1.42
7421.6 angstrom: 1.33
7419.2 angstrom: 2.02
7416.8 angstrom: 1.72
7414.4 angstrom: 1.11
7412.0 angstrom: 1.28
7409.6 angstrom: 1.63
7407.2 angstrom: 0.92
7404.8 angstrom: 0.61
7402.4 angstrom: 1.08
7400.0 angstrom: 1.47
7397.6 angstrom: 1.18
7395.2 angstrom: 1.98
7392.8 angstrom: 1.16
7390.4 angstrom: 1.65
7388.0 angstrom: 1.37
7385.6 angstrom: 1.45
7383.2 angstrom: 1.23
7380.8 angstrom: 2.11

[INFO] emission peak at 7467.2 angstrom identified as H-alpha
